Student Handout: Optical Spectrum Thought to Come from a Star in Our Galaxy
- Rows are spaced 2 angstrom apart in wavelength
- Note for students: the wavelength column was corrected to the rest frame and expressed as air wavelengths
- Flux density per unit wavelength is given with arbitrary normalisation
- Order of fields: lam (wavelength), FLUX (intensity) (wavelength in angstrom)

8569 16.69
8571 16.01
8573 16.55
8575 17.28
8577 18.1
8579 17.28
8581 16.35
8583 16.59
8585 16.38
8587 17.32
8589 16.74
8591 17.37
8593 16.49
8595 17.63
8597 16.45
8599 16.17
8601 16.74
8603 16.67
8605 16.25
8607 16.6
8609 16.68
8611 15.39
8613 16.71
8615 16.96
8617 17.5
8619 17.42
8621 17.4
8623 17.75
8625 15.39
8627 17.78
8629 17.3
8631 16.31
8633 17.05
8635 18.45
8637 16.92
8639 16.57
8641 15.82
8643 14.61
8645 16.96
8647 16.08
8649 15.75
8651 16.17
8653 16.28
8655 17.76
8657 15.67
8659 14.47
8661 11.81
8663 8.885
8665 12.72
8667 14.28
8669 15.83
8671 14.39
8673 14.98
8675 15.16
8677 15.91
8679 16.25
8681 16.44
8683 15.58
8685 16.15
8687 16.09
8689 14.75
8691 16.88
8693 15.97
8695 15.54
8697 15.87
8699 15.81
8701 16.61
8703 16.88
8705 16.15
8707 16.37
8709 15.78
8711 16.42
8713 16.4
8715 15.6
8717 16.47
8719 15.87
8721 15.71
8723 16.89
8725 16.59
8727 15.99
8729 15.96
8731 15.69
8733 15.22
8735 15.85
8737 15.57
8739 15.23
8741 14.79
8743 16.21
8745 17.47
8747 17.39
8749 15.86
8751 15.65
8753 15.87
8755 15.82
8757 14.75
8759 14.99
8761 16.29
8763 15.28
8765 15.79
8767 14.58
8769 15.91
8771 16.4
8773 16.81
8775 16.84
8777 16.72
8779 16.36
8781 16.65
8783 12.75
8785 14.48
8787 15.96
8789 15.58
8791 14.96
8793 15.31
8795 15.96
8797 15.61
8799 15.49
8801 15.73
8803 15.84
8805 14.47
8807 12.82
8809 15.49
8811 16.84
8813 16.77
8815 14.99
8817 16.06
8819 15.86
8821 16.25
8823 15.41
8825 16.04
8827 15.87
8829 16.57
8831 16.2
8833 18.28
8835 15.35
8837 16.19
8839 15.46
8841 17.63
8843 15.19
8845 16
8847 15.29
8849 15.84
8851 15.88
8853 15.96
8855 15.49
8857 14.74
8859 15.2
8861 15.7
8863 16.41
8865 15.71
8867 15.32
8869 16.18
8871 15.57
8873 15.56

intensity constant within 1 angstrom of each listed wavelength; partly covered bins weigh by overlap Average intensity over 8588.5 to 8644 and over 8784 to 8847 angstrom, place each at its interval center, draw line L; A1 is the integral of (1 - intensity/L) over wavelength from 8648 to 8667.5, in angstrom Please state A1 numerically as 2.6 angstrom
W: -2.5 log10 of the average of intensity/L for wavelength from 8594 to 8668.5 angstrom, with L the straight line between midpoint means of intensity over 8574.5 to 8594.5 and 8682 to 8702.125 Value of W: 0.03 mag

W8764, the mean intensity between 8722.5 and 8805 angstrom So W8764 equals 15.8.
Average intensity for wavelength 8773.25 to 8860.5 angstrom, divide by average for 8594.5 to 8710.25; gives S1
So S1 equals 0.98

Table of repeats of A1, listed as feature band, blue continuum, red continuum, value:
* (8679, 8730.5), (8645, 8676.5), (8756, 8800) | -3.49 angstrom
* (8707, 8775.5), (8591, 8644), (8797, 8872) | 1.09 angstrom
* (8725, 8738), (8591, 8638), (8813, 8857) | 0.49 angstrom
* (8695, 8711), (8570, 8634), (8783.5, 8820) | -0.06 angstrom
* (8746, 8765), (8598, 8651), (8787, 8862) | 0.34 angstrom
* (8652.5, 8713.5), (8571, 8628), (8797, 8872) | 3.90 angstrom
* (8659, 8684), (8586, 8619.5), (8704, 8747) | 3.05 angstrom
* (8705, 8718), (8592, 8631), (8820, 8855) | 0.24 angstrom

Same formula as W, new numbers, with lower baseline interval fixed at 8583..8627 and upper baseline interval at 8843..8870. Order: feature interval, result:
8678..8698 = 0.03 mag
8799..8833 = 0.00 mag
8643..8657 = 0.02 mag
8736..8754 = 0.01 mag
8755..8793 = 0.03 mag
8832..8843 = -0.05 mag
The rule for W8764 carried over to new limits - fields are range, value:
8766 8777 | 16.2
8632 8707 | 15.6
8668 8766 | 15.9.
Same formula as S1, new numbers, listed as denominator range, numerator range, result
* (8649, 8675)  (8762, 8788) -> 1.08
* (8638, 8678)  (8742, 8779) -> 1.07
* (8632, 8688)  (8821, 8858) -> 1.03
